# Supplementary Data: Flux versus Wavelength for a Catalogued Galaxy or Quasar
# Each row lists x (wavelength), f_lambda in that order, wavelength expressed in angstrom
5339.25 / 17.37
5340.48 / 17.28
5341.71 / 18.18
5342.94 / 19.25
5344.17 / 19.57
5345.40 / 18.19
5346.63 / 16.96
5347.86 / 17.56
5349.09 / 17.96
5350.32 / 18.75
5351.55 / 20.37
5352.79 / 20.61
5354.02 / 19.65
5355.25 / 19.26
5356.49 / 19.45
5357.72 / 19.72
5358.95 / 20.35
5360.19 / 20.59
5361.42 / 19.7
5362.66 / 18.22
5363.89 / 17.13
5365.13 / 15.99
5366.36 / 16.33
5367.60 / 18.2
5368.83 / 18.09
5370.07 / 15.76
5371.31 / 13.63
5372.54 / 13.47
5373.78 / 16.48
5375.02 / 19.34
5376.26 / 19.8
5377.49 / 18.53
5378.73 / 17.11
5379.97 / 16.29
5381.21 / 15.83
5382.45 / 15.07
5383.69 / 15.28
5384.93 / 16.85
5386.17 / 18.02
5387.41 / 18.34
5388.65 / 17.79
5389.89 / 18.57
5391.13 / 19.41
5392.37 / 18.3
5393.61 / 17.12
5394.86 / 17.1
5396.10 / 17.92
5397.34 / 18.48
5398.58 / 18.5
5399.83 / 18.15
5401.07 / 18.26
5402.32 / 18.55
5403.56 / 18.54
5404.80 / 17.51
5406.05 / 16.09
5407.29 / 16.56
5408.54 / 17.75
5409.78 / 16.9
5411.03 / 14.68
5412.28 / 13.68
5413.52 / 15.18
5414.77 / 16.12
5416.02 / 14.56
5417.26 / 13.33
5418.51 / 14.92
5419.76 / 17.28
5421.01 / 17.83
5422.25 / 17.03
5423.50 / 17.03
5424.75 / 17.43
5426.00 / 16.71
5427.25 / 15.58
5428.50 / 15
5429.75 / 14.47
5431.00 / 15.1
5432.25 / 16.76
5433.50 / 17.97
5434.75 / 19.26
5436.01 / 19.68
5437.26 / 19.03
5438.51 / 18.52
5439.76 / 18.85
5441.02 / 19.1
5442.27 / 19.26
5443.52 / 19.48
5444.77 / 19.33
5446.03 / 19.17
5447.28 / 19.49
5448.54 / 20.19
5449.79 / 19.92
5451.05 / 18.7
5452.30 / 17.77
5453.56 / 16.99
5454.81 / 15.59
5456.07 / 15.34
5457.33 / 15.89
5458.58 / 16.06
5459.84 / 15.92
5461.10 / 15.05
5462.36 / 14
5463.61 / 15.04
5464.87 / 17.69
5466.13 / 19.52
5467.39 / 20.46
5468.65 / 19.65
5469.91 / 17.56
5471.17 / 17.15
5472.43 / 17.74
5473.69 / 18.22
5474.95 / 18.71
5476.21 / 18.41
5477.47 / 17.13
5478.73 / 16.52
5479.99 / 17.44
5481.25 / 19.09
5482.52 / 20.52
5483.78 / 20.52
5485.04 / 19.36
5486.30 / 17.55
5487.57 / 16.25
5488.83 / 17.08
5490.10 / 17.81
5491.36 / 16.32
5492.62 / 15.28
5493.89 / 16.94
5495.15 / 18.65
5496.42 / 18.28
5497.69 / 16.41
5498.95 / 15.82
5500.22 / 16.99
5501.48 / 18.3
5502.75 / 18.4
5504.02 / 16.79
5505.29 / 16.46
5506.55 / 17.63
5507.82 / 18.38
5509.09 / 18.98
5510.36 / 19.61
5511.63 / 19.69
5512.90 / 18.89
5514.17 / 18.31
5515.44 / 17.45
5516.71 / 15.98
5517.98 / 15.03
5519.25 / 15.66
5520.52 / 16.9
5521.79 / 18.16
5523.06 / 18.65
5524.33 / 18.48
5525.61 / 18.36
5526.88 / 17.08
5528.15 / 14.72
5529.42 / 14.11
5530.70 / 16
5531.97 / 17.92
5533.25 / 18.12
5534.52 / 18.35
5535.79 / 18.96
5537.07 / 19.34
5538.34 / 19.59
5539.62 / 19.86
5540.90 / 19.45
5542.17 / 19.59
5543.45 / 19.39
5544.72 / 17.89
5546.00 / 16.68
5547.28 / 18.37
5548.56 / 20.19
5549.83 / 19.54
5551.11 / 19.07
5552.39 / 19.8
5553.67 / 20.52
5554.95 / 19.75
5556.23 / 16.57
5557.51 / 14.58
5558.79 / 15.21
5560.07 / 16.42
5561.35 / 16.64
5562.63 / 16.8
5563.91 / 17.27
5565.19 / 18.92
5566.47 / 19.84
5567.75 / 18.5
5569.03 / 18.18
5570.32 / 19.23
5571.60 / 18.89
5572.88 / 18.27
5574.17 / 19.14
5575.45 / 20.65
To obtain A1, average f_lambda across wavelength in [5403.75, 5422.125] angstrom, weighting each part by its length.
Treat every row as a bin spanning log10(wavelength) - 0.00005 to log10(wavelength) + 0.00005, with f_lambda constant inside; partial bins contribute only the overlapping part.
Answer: 16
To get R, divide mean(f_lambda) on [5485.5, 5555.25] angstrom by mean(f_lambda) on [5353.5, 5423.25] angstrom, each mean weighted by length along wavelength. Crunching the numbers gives 1.03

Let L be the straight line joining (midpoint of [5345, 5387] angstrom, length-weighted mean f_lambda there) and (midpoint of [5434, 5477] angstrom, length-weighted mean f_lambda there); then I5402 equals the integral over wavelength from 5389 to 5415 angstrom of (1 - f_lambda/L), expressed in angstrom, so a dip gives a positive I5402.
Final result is 0.80 angstrom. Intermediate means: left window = 17.8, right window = 18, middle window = 17.3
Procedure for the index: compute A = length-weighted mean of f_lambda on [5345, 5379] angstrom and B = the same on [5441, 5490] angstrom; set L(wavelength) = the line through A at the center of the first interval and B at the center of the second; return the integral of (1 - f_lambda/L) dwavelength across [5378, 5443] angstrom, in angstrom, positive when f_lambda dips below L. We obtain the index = 3.3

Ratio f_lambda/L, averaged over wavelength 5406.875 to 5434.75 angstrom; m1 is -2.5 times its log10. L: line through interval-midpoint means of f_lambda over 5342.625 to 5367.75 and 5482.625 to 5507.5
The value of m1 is 0.13 mag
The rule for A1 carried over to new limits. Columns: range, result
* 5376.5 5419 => 17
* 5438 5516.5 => 17.9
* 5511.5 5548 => 17.8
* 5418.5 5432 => 16.3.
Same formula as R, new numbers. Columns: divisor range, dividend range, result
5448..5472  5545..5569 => 1.04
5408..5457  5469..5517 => 1.04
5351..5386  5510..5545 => 1.01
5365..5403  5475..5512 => 1.03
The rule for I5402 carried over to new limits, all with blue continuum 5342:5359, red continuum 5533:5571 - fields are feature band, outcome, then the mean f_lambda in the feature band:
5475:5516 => 1.6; 17.9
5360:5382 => 2.1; 17.2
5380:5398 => 1.5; 17.4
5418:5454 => 1.8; 17.9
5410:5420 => 2.1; 14.9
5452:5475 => 2.1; 17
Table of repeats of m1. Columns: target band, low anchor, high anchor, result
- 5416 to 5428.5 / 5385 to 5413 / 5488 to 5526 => 0.09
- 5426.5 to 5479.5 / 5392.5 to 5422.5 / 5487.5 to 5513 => -0.03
